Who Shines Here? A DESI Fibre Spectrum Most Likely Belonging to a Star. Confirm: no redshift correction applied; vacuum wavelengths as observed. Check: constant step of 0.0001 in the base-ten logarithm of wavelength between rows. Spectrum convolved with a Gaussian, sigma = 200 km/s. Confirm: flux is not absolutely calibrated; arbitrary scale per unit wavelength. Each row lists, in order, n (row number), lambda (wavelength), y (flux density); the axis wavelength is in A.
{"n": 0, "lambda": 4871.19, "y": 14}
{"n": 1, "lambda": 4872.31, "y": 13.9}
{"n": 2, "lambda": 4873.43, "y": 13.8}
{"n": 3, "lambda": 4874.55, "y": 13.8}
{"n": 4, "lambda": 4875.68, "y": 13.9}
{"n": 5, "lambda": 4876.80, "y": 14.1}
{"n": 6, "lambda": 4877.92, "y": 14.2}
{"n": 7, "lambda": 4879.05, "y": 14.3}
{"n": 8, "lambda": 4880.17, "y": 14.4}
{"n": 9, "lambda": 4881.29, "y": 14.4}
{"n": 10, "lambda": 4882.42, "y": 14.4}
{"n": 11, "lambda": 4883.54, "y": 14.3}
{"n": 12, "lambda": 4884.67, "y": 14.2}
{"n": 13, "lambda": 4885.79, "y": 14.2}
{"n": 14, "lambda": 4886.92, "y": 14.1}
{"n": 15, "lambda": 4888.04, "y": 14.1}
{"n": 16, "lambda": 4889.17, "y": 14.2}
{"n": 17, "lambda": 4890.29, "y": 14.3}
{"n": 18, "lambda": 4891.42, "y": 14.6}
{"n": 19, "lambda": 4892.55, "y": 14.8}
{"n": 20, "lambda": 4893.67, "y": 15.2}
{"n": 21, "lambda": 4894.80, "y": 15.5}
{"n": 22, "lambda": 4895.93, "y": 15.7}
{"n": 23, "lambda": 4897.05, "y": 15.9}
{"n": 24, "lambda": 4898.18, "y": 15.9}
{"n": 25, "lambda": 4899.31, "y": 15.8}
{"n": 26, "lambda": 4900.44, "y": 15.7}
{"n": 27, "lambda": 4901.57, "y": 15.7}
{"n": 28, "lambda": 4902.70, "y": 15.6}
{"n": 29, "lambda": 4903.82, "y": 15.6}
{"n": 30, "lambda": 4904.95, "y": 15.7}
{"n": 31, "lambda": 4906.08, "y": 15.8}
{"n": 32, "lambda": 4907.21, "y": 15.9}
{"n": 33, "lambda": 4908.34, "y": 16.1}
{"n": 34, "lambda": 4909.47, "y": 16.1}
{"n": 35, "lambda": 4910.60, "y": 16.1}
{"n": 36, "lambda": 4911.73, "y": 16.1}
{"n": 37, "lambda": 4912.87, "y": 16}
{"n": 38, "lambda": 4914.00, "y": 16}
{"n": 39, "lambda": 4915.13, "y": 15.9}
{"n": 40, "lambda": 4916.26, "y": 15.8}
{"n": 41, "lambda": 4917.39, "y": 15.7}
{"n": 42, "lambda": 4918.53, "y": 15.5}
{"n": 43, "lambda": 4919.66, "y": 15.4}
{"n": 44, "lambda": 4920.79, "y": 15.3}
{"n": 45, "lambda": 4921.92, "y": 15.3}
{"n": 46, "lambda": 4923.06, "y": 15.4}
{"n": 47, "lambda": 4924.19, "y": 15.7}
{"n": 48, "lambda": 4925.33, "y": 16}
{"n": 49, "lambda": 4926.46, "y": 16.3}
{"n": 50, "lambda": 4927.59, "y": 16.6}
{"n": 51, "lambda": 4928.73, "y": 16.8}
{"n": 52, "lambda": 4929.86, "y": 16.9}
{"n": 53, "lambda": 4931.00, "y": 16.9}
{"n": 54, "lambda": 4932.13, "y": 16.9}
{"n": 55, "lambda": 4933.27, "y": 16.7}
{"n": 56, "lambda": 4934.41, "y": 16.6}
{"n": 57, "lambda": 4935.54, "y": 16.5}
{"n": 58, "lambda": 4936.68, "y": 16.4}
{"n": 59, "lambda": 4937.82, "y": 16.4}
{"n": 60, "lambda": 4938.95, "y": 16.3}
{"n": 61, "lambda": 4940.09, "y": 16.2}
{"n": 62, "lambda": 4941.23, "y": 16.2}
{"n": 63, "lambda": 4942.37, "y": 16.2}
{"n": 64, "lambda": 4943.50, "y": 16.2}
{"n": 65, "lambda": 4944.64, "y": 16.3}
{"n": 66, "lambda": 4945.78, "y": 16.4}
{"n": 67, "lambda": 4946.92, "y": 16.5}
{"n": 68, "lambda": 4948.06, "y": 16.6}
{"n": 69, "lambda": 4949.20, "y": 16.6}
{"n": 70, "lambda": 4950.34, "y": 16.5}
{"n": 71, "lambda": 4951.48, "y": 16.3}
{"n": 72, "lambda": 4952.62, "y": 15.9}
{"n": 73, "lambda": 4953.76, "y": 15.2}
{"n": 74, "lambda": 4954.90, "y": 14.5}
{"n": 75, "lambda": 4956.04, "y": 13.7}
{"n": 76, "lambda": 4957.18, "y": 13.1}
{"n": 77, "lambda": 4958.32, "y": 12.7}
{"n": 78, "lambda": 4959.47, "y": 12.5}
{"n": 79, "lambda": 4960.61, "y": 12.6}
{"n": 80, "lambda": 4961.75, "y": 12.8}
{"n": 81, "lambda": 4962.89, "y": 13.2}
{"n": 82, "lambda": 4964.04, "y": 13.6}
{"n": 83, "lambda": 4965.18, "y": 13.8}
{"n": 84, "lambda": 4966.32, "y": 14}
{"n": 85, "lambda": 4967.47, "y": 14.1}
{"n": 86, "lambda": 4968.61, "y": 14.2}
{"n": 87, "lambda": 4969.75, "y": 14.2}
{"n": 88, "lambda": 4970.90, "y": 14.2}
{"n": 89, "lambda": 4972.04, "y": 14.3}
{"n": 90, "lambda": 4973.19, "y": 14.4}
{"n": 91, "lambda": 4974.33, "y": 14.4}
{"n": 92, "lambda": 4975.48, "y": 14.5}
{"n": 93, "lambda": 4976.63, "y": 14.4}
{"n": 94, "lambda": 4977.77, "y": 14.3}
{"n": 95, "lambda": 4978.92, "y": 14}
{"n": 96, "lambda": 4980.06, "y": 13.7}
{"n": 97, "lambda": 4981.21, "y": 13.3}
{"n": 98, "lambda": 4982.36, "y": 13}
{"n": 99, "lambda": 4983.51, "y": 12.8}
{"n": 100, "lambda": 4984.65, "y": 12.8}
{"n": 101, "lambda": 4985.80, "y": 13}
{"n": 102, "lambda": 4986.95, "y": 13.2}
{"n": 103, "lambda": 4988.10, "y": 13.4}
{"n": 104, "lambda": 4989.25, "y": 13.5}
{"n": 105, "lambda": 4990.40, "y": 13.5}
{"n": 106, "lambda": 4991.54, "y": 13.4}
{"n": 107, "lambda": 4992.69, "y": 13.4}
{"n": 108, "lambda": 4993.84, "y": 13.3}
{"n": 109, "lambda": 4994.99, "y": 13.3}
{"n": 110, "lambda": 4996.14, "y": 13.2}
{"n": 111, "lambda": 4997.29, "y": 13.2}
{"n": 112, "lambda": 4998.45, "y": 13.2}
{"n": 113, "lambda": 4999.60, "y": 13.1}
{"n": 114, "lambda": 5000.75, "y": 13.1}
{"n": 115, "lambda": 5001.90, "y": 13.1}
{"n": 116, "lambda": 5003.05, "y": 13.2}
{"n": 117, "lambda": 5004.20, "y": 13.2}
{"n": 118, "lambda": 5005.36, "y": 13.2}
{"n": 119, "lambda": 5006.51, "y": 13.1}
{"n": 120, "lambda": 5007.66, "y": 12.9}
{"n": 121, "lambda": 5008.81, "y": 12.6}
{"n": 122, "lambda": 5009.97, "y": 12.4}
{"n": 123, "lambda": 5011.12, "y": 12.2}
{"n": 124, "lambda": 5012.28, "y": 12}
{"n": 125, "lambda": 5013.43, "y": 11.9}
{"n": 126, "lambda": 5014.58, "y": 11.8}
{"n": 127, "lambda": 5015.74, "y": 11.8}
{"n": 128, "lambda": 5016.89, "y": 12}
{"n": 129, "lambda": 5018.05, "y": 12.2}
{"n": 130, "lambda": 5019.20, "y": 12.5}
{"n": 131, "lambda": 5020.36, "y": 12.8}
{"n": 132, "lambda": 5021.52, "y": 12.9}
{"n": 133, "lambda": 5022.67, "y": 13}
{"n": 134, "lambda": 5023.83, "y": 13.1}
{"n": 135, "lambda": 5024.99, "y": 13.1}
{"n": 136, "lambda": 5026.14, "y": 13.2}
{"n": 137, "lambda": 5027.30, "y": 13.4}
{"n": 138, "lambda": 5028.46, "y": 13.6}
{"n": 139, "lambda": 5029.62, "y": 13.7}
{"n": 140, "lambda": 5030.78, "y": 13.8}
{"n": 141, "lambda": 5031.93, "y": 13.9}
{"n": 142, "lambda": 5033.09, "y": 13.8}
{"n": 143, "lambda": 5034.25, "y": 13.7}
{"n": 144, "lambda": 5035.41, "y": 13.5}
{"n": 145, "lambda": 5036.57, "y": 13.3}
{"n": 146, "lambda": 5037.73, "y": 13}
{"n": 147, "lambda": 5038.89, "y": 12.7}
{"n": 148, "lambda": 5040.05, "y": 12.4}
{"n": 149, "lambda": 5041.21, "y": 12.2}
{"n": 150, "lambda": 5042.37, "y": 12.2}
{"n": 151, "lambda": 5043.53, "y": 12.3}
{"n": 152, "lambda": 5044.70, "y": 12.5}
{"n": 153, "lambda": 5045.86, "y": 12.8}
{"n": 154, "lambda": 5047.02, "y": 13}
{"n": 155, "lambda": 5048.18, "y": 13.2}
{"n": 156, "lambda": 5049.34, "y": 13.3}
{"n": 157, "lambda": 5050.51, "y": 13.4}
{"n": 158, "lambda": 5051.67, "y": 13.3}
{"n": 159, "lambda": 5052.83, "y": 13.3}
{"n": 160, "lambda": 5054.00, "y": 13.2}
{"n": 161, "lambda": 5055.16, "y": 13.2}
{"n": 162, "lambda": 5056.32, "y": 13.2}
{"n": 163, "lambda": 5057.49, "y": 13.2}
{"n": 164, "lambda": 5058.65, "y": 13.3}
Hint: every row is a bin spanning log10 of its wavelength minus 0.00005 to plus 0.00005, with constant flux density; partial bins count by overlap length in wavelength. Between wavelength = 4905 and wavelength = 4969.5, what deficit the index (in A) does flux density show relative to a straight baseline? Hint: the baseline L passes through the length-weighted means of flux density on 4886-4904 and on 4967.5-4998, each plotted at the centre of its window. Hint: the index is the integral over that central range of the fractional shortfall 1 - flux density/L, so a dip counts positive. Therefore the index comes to -4.8 A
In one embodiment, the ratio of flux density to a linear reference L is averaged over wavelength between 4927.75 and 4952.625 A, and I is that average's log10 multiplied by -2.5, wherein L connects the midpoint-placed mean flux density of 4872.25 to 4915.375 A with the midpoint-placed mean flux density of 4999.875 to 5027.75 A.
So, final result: -0.17 mag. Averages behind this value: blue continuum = 15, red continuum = 12.7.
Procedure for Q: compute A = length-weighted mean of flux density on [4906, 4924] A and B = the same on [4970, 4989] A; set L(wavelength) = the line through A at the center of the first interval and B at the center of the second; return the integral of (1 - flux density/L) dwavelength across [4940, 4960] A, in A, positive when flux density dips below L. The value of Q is -1.0 A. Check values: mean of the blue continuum 15.8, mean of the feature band 15.4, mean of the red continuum 13.7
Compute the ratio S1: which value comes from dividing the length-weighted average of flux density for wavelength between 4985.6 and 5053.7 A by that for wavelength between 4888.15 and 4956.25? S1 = 0.8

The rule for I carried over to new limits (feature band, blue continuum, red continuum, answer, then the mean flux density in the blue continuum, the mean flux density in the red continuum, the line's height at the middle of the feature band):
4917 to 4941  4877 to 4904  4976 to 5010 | -0.14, 14.9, 13.3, 14.3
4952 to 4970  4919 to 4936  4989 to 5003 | 0.08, 16.2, 13.3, 14.8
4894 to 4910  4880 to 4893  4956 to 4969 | -0.12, 14.3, 13.3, 14.1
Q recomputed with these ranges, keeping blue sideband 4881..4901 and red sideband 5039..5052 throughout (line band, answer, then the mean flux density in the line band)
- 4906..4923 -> -1.46 A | 15.8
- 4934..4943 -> -1.35 A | 16.4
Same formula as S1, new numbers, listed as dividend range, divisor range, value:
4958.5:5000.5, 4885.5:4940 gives 0.86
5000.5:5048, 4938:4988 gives 0.89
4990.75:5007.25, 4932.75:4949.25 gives 0.81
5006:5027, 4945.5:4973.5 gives 0.87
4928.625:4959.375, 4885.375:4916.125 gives 1.03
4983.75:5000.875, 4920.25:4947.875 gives 0.81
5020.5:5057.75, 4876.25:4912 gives 0.87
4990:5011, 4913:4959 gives 0.82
